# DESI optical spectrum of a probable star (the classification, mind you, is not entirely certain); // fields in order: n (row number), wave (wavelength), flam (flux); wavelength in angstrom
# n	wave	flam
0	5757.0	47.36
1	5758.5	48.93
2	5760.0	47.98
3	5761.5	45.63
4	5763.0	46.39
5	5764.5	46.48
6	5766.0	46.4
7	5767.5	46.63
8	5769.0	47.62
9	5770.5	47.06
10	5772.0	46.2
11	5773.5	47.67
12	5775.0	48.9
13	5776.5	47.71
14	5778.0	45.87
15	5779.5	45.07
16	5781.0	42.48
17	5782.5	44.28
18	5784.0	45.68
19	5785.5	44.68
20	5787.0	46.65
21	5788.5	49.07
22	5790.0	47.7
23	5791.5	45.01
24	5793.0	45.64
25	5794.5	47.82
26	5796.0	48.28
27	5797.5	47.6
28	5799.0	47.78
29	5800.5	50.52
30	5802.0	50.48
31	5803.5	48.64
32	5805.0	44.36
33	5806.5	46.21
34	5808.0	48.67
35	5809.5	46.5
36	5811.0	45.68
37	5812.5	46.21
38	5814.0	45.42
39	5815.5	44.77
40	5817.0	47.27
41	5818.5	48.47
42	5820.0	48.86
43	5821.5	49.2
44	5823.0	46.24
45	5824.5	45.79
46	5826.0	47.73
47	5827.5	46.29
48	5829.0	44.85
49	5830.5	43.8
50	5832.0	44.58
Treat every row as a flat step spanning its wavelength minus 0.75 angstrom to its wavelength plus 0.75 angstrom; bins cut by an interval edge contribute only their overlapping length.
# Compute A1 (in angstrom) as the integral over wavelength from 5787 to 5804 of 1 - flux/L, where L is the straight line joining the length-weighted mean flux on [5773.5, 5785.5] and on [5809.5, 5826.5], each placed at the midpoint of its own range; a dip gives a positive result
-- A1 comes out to -0.65 angstrom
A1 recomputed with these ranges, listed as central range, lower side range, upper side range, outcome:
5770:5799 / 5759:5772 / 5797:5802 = 0.9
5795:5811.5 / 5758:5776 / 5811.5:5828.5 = -0.3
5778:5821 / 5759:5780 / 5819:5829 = 0.3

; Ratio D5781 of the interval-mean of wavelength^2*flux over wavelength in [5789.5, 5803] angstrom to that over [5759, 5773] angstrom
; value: 1.03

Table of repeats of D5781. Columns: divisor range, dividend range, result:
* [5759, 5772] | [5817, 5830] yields 1.03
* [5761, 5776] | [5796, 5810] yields 1.03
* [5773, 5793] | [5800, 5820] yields 1.03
